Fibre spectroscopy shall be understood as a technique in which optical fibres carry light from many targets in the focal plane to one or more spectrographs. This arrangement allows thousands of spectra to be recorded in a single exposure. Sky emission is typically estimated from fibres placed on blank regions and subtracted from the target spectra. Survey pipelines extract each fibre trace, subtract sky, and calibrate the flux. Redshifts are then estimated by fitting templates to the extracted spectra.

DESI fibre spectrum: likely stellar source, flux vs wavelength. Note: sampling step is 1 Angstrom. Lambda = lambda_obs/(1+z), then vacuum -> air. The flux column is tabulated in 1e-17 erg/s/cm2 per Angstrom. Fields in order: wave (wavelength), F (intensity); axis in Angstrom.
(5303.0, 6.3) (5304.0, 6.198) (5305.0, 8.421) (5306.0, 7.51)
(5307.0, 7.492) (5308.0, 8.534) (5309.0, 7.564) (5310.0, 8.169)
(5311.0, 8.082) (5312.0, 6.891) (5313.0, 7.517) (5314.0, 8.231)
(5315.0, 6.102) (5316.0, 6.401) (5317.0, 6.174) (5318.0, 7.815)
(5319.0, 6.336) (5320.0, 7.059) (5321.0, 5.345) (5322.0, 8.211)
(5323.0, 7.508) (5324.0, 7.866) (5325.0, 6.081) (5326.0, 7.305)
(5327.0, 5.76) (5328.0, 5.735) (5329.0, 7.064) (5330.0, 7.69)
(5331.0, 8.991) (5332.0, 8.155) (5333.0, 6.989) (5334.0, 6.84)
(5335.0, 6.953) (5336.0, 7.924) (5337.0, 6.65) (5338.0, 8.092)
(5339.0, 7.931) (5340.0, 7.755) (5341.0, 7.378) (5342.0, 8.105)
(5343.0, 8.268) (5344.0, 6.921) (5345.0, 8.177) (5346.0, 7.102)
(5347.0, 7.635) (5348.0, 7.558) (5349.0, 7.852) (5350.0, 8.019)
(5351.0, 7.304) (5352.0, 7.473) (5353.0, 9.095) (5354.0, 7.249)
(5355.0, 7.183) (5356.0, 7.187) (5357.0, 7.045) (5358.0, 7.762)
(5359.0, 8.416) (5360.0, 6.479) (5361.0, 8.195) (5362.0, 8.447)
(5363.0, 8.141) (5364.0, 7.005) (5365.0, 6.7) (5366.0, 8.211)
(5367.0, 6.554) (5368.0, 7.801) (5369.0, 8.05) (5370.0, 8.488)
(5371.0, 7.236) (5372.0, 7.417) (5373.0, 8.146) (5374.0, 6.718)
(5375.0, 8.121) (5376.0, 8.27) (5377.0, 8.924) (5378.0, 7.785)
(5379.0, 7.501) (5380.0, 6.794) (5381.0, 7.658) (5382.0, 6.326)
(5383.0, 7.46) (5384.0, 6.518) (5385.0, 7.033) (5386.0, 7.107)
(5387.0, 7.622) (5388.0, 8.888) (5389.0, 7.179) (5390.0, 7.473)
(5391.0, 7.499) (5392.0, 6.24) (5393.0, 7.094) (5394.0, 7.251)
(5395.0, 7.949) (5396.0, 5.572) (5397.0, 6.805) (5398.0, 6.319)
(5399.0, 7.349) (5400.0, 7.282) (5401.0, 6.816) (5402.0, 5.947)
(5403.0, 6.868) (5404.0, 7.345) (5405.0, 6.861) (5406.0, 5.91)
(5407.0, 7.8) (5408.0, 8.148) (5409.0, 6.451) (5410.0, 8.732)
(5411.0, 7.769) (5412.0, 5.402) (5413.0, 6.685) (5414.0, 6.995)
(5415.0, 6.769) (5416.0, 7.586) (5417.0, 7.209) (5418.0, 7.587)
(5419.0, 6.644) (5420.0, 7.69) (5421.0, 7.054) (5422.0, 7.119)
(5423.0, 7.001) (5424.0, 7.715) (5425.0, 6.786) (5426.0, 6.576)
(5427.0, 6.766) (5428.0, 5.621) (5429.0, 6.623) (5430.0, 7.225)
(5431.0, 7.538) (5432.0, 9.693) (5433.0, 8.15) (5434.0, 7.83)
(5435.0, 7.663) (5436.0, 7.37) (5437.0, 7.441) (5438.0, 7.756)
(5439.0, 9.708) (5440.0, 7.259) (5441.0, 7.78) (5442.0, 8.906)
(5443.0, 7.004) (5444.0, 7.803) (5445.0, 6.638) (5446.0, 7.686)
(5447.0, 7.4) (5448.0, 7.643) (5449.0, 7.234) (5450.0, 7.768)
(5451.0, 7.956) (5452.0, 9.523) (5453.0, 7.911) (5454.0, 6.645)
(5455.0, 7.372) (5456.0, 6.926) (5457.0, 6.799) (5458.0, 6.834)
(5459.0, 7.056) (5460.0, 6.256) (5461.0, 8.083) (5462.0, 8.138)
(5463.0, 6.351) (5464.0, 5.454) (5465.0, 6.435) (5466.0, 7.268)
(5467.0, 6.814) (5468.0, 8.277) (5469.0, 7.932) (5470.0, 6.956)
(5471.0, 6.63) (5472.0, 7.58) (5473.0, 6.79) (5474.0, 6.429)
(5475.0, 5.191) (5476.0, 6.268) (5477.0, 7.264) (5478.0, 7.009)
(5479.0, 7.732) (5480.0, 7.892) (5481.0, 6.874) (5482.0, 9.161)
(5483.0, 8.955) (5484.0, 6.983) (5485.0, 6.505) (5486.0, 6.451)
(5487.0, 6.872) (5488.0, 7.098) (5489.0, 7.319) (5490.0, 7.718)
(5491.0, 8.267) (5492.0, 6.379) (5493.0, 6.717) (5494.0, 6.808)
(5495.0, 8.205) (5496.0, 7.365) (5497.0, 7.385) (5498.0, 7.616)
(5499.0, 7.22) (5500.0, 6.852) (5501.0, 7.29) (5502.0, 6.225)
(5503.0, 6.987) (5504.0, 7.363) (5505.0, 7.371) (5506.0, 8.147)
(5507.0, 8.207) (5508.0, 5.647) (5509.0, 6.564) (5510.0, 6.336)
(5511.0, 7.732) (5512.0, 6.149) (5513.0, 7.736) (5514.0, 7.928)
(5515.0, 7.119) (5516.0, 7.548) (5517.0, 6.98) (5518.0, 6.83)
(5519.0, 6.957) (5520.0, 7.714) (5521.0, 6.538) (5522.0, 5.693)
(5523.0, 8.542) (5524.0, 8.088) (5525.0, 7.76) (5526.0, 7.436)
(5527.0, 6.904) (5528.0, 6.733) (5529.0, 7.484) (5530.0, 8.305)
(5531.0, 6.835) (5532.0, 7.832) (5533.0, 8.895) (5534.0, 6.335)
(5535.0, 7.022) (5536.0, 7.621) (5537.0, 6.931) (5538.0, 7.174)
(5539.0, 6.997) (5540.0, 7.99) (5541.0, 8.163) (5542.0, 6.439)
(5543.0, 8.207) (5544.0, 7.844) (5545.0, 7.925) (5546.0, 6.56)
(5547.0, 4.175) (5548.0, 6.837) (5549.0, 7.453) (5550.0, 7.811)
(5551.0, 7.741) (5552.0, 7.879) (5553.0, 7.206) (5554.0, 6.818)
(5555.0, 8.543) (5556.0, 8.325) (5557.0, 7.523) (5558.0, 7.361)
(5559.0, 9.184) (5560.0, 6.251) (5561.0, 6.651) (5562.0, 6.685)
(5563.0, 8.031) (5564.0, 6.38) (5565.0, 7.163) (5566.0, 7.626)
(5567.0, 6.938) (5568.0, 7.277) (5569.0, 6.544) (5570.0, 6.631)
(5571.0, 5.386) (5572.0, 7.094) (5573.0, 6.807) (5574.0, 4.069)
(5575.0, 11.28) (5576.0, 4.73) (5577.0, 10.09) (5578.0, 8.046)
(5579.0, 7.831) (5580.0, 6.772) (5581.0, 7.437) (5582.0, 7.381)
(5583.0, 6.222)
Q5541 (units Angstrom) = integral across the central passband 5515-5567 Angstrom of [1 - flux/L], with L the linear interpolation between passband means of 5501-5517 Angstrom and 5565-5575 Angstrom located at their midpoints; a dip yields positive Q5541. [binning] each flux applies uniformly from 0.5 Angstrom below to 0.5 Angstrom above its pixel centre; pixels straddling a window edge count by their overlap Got -2.9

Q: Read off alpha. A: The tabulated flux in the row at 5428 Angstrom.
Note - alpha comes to 5.621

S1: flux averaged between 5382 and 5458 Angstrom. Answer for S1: 7.29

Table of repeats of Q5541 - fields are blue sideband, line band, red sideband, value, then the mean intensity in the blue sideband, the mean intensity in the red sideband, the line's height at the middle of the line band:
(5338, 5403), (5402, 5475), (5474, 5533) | 0.7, 7.47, 7.23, 7.35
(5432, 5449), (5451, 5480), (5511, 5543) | 2.1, 7.79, 7.33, 7.66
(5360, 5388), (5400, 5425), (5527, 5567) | 1.4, 7.57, 7.35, 7.52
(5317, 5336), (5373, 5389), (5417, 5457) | -0.5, 7.09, 7.5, 7.29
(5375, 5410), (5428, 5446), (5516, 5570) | -1.2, 7.21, 7.3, 7.24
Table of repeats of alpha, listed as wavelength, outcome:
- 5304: 6.198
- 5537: 6.931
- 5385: 7.033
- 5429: 6.623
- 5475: 5.191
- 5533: 8.895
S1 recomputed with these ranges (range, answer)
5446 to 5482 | 7.2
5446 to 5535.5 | 7.24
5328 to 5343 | 7.57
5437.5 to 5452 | 7.81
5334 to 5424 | 7.38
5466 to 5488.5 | 7.17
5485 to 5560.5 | 7.28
